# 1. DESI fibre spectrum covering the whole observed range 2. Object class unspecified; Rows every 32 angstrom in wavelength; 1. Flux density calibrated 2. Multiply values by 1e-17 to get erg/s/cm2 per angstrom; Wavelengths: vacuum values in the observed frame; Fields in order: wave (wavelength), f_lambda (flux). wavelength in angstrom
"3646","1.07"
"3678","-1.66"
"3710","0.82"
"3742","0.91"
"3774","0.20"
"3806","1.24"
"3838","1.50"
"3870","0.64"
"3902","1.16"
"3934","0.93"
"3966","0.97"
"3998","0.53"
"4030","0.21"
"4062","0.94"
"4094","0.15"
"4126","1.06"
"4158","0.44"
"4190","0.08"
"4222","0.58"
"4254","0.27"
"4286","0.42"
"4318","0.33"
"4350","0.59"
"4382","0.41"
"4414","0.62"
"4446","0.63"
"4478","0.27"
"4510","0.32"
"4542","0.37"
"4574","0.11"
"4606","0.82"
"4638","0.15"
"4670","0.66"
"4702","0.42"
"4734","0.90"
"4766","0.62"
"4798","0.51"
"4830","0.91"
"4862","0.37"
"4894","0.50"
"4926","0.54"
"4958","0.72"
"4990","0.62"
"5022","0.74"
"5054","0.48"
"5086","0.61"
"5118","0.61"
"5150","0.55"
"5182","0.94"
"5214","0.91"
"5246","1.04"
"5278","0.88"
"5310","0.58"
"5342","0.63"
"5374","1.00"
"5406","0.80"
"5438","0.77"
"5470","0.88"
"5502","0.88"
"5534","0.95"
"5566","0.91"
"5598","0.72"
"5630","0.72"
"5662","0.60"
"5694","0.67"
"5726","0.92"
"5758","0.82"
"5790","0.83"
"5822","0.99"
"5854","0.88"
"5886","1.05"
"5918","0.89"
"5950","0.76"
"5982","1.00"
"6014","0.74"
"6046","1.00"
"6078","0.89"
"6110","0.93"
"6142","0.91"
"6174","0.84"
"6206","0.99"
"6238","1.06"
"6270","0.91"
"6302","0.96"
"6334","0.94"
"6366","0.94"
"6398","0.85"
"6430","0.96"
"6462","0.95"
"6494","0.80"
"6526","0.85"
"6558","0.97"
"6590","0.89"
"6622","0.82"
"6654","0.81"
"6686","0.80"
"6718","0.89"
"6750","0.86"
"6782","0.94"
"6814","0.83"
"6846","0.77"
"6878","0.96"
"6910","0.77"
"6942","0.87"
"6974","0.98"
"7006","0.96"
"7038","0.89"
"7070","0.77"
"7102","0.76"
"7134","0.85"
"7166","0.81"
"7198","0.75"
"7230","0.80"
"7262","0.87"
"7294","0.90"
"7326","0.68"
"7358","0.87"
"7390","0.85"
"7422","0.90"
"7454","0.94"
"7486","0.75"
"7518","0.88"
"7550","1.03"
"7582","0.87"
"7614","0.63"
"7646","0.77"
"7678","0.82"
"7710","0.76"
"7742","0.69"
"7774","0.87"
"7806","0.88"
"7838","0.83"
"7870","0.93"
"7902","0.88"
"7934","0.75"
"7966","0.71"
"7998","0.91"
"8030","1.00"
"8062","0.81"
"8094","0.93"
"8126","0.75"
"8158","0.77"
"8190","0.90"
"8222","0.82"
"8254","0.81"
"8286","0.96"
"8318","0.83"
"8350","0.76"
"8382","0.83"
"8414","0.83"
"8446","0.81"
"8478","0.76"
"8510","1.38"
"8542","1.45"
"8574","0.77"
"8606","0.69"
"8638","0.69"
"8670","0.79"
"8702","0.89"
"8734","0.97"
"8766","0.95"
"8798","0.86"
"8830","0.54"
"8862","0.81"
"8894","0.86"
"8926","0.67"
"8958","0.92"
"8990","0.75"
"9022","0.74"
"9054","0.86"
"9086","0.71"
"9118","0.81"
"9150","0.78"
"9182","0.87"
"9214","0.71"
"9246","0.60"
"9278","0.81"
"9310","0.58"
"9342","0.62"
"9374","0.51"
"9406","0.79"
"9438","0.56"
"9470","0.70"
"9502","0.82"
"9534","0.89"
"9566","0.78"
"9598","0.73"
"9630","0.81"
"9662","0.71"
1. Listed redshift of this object 0.30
